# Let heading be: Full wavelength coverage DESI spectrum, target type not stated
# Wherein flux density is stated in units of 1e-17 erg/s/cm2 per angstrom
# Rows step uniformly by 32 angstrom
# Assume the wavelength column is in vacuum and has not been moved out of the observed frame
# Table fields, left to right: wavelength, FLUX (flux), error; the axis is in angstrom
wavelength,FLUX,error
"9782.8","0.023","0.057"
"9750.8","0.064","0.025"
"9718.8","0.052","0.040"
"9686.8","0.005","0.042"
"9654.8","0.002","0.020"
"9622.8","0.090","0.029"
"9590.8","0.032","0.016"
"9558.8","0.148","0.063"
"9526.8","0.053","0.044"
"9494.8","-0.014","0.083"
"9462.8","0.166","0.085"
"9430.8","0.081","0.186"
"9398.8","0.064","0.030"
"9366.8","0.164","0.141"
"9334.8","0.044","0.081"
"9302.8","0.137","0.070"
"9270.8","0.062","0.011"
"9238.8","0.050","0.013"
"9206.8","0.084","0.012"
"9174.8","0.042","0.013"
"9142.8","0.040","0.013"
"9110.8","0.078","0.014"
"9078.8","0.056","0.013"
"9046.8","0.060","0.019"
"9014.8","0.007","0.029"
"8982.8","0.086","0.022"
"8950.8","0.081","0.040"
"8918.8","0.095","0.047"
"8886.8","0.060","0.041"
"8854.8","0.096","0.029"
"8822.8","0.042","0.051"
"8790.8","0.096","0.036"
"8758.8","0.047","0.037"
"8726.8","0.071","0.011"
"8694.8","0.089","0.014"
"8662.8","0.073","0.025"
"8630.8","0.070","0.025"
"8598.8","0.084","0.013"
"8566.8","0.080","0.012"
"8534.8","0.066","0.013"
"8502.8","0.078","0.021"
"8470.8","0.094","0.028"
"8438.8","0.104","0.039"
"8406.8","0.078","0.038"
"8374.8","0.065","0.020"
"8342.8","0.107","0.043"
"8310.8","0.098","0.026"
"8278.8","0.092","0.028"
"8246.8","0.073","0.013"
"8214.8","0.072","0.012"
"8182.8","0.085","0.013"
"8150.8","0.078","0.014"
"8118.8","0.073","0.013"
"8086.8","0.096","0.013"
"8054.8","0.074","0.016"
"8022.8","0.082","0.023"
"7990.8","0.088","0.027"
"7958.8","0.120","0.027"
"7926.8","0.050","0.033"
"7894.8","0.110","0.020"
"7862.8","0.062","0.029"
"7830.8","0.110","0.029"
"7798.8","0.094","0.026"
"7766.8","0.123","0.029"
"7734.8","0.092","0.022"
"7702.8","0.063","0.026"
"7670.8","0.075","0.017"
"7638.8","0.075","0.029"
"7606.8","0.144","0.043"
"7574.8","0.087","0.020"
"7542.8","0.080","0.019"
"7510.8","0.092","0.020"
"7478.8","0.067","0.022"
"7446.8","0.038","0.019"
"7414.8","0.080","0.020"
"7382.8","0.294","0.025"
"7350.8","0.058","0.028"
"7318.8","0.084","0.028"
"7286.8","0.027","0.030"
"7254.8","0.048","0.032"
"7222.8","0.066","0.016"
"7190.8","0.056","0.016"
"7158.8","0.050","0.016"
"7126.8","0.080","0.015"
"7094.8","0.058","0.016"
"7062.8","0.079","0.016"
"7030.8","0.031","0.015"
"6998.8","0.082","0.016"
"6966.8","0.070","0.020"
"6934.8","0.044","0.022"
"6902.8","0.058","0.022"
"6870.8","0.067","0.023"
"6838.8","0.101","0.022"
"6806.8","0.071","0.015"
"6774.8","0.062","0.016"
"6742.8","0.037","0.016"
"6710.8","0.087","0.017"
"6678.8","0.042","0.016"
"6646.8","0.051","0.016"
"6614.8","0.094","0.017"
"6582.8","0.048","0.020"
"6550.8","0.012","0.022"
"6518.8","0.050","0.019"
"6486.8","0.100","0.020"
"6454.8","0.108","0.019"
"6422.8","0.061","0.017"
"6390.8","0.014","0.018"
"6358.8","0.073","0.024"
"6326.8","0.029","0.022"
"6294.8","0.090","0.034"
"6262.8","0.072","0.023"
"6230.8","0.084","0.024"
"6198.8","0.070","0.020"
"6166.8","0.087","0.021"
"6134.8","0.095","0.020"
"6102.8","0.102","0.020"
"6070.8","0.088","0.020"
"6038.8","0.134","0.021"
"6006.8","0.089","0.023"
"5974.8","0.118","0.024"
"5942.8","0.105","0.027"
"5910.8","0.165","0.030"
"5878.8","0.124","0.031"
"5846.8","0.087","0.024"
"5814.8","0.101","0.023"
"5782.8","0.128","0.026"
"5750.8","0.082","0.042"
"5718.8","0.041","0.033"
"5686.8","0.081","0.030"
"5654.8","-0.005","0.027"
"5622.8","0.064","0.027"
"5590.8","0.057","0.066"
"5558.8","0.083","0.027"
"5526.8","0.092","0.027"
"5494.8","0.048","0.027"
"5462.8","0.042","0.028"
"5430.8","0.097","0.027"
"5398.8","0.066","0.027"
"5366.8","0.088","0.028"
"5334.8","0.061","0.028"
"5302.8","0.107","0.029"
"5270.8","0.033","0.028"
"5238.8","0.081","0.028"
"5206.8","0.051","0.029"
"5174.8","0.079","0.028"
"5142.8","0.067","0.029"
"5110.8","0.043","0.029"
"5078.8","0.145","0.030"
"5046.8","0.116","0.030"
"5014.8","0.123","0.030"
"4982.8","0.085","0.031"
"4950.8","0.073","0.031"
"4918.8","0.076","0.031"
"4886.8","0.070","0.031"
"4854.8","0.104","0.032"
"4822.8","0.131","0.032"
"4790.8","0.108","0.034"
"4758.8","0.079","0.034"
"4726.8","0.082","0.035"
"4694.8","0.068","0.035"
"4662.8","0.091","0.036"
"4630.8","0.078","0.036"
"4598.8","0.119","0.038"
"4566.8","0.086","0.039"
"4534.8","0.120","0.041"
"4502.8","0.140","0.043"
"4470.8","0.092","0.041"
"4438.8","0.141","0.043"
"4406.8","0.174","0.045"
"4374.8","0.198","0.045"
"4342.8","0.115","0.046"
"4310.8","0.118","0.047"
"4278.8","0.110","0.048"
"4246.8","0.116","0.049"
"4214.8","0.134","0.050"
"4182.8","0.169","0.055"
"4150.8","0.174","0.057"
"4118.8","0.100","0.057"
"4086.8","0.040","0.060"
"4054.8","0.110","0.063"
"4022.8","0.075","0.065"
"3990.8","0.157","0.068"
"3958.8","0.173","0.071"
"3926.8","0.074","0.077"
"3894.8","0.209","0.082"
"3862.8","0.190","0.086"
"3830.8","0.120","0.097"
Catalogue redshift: 0.98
